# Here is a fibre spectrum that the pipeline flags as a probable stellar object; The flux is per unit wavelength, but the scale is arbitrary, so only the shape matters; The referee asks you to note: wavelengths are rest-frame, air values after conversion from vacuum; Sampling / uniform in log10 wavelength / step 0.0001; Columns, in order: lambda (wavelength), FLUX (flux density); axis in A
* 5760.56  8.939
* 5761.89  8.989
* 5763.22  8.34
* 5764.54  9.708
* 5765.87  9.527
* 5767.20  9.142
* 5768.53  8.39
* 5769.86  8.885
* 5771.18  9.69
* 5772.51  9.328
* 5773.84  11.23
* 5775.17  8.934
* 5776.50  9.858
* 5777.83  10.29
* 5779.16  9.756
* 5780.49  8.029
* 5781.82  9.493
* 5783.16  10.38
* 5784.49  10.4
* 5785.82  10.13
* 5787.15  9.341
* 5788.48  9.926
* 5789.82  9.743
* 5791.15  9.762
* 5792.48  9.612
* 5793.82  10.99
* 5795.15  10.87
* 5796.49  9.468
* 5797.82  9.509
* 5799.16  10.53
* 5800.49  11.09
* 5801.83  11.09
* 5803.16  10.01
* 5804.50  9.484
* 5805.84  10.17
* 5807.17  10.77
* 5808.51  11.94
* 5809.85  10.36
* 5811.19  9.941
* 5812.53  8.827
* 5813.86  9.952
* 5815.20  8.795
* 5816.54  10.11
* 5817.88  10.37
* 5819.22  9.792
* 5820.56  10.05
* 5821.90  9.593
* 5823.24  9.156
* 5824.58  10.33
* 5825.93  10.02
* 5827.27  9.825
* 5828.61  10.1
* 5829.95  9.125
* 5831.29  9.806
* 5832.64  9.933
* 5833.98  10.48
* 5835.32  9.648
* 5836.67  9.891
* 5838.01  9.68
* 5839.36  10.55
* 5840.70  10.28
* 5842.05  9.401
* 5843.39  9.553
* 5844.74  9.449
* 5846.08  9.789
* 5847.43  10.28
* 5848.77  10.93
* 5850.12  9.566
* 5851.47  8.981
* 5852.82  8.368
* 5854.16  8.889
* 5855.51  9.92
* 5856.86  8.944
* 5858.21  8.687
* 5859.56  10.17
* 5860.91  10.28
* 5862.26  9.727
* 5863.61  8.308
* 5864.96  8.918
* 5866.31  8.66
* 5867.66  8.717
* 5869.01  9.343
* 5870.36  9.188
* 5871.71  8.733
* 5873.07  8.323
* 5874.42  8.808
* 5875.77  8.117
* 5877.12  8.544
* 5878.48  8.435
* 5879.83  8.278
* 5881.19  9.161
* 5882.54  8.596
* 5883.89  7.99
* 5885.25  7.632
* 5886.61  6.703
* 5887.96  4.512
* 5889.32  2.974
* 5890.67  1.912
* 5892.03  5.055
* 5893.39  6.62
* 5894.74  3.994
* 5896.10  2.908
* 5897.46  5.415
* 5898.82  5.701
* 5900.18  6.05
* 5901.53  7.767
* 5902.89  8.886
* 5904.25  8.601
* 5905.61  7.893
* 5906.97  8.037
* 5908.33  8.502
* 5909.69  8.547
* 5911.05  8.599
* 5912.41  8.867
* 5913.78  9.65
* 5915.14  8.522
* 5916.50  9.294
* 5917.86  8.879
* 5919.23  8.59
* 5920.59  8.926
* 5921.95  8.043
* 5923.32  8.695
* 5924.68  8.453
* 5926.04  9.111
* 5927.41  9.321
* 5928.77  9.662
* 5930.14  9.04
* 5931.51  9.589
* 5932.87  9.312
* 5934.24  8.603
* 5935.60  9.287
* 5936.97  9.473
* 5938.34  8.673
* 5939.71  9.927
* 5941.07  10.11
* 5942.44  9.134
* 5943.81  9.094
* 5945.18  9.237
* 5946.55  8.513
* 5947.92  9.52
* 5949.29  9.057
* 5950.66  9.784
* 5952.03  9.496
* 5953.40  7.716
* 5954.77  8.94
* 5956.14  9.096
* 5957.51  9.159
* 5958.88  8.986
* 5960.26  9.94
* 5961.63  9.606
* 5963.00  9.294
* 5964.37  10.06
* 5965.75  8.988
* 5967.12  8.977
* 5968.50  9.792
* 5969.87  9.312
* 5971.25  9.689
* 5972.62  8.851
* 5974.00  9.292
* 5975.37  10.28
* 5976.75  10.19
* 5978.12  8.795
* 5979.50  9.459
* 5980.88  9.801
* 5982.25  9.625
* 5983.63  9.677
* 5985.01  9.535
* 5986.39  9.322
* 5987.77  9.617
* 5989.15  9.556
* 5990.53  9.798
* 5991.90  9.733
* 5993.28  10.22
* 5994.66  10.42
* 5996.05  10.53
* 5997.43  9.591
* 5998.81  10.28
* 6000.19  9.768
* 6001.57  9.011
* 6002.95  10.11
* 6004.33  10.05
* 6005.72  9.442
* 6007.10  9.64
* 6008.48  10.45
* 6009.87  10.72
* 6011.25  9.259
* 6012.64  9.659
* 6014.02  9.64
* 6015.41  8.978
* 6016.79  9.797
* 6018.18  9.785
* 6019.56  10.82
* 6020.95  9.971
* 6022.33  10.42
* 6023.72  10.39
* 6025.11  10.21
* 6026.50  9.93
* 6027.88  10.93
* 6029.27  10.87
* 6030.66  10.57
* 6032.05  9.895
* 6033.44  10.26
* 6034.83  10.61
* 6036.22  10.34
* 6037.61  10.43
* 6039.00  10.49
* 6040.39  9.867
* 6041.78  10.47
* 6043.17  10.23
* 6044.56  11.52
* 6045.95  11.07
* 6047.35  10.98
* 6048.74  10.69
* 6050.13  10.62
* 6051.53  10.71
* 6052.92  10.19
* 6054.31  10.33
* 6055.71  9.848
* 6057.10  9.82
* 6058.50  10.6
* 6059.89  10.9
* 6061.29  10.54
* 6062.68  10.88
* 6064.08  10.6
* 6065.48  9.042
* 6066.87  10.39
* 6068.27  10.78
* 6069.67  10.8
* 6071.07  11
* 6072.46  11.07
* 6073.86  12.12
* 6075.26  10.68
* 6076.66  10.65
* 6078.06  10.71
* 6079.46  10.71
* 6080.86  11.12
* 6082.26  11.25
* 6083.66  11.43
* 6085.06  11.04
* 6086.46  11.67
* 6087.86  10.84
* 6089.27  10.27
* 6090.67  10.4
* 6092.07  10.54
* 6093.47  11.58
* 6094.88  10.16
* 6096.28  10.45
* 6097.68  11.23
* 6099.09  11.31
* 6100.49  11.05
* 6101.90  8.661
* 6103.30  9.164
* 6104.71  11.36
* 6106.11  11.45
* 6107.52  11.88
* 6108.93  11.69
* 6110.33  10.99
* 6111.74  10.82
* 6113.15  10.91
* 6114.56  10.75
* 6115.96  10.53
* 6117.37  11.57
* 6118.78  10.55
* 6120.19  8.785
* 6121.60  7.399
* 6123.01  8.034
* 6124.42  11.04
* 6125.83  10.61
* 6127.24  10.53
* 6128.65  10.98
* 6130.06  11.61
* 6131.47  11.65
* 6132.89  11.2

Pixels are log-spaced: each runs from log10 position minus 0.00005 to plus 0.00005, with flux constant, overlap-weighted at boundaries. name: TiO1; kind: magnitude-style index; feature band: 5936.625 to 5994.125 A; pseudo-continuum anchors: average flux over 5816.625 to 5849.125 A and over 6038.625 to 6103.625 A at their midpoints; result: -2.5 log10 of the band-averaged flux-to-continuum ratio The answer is 0.10 mag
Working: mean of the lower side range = 9.91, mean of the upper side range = 10.7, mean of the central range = 9.42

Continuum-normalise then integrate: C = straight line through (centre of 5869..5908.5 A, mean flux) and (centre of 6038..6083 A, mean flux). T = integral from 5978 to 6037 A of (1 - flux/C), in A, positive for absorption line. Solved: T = -2.6 A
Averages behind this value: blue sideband 7.03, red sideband 10.6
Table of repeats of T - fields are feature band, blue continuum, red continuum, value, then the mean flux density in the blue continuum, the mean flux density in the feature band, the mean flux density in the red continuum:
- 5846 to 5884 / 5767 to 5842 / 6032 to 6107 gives 3.8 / 9.91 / 9.06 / 10.7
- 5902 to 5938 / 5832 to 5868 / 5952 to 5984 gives 2.3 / 9.56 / 8.85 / 9.37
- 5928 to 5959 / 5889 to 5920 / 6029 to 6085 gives -4.8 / 7.07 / 9.2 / 10.6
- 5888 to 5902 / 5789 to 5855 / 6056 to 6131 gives 7.4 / 9.93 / 4.78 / 10.7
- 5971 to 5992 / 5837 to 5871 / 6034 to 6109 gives 1.3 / 9.47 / 9.57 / 10.7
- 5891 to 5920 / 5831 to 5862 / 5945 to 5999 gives 6.7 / 9.71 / 7.39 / 9.49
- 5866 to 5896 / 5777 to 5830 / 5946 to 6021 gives 8.1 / 9.99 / 7.18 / 9.59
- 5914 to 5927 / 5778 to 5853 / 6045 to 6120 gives 1.9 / 9.93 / 8.77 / 10.8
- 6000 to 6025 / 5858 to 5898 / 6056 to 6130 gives -1.1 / 7.48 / 9.89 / 10.6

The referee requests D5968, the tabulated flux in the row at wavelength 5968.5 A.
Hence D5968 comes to 9.792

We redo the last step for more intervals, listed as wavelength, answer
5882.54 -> 8.596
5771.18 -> 9.69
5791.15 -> 9.762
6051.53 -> 10.71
